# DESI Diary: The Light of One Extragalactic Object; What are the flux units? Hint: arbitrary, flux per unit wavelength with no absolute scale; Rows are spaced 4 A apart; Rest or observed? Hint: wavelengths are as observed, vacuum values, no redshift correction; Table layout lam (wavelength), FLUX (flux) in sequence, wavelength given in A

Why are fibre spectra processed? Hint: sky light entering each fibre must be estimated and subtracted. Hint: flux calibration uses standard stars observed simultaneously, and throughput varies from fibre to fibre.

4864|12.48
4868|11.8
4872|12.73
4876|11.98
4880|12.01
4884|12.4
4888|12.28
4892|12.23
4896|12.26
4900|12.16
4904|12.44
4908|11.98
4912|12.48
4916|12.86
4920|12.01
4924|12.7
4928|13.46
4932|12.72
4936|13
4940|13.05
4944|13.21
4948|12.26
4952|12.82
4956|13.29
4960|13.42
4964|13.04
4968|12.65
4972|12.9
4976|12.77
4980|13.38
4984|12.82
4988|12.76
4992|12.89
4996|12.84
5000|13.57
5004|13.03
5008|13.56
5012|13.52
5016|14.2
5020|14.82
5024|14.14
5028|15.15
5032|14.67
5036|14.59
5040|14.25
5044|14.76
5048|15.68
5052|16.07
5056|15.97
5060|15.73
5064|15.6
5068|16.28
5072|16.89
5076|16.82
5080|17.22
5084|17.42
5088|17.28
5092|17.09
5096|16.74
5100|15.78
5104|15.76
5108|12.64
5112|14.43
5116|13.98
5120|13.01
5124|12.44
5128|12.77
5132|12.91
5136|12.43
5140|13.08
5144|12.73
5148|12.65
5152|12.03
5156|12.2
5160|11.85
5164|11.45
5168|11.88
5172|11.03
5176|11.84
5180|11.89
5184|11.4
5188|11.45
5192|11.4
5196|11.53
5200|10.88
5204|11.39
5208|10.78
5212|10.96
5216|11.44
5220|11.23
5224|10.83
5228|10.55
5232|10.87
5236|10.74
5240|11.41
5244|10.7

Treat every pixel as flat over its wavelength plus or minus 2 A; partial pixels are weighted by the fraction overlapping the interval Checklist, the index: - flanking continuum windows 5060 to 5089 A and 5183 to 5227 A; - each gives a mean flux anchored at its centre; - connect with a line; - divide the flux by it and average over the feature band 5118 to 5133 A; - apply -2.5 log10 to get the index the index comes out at 0.140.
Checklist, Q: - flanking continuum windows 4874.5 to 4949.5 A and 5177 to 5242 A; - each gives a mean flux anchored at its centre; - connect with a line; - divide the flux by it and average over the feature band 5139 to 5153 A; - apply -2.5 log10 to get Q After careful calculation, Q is -0.11 mag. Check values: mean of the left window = 12.5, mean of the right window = 11.2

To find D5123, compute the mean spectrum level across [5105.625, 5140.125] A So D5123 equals 13.1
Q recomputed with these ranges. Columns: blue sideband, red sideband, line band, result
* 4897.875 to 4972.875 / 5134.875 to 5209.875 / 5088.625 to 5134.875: -0.19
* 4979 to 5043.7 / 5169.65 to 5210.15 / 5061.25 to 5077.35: -0.25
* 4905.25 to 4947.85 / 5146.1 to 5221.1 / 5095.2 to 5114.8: -0.25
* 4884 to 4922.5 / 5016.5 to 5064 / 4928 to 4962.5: 0.01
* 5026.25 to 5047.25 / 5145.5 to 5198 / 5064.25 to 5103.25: -0.22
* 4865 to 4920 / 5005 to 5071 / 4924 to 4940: 0.00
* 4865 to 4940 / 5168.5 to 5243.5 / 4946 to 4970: -0.06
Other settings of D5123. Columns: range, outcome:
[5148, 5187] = 11.8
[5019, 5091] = 15.8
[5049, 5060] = 15.9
